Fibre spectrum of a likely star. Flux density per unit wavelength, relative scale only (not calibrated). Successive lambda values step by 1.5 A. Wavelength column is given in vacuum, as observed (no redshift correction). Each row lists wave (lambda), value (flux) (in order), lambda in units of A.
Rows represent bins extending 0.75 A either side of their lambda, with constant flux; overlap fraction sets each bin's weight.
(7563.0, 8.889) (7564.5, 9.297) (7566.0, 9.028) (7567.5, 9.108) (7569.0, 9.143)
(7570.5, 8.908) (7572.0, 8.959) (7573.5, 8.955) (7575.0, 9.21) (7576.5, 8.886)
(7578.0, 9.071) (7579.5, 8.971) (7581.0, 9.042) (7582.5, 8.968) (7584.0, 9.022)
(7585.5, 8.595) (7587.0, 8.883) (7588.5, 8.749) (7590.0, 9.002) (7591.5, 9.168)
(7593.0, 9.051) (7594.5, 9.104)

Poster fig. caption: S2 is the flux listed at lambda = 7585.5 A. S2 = 8.595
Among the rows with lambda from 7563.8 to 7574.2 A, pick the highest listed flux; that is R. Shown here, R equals 9.297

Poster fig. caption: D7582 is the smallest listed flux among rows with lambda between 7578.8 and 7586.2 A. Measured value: 8.595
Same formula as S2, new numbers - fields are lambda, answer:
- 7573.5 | 8.955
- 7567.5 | 9.108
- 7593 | 9.051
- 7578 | 9.071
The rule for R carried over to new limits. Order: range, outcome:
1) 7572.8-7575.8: 9.21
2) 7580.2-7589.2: 9.042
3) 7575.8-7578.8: 9.071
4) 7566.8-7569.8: 9.143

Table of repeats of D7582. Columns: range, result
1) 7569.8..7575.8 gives 8.908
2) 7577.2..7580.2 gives 8.971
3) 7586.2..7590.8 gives 8.749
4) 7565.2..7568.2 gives 9.028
